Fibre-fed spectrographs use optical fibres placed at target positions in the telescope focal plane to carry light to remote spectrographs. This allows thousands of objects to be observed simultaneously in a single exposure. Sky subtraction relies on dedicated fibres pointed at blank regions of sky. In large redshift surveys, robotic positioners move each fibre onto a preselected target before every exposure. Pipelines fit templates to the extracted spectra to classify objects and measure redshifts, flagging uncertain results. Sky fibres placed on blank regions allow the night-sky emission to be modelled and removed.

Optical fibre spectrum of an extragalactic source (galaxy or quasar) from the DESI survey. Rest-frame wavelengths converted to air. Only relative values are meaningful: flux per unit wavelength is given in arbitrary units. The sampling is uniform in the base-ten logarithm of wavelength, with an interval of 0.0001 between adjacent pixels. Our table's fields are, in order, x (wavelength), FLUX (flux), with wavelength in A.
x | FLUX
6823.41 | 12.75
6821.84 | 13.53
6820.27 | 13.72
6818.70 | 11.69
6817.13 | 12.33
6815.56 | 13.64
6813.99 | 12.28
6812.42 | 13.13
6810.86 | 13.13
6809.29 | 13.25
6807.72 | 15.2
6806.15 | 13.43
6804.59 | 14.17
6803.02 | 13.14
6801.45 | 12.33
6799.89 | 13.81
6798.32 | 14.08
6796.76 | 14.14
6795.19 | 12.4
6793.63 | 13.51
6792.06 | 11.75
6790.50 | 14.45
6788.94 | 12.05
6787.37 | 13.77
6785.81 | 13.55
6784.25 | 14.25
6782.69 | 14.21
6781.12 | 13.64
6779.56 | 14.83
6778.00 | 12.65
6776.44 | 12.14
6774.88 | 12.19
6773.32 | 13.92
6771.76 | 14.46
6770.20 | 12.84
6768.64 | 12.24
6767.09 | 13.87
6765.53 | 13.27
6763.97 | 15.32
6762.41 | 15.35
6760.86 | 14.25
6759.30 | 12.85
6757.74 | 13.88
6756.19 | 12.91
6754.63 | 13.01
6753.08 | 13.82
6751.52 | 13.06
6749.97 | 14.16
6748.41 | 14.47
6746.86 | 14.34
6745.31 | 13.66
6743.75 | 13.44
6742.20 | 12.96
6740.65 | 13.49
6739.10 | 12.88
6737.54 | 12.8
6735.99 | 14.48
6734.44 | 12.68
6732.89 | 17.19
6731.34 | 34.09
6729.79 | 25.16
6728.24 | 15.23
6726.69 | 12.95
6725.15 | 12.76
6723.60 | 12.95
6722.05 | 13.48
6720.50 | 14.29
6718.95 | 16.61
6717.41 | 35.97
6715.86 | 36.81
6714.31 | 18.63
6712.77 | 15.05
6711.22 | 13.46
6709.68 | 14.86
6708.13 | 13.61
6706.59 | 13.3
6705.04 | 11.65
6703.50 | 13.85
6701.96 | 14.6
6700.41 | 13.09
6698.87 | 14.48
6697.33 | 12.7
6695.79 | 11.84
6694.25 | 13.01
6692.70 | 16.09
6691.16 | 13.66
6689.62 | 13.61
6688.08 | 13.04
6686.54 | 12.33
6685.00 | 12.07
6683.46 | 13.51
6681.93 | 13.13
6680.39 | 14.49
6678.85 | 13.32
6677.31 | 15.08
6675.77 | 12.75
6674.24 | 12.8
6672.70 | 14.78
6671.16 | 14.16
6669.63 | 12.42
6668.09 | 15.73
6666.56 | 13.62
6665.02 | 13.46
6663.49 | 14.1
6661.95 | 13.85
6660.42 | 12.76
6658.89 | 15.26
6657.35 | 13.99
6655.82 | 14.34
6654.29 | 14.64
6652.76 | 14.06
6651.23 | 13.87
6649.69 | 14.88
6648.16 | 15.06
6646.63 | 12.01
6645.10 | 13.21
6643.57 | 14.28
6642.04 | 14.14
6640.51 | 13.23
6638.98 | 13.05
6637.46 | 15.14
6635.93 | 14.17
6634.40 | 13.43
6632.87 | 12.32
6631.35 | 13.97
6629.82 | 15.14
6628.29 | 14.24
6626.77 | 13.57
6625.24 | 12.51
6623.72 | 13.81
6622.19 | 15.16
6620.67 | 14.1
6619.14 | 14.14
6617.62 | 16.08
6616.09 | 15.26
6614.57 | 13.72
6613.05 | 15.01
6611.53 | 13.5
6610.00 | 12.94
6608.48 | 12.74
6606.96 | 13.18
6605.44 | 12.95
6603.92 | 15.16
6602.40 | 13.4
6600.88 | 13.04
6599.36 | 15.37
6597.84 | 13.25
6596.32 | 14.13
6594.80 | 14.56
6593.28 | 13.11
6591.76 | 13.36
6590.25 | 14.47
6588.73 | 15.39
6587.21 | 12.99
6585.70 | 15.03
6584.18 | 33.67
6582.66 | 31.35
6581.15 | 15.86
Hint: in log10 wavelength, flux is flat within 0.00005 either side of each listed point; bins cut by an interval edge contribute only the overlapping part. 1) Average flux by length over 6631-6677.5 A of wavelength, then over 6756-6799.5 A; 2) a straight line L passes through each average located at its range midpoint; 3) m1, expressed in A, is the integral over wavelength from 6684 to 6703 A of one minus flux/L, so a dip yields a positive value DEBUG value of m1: 0.5 A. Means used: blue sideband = 13.9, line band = 13.4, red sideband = 13.5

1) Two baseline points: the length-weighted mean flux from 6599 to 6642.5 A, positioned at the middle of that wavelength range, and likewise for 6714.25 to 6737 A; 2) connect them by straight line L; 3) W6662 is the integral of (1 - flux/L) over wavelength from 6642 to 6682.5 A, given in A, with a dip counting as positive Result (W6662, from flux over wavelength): 5.5 A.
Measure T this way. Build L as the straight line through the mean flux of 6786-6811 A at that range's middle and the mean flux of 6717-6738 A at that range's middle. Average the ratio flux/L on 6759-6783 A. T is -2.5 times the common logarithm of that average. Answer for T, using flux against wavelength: 0.11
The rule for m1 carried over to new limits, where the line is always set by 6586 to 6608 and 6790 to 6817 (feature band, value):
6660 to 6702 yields 0.3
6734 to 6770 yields -0.3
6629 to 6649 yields 0.0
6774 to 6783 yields 0.1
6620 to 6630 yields -0.1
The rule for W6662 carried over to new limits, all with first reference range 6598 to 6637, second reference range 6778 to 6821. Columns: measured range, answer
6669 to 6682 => 0.07 A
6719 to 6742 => -4.01 A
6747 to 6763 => -0.30 A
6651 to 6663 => -0.24 A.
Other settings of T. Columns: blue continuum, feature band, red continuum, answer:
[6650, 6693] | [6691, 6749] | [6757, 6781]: -0.168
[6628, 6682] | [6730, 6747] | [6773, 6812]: -0.174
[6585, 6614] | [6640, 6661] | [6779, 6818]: -0.019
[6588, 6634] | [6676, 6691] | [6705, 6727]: 0.215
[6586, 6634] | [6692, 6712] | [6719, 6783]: 0.056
